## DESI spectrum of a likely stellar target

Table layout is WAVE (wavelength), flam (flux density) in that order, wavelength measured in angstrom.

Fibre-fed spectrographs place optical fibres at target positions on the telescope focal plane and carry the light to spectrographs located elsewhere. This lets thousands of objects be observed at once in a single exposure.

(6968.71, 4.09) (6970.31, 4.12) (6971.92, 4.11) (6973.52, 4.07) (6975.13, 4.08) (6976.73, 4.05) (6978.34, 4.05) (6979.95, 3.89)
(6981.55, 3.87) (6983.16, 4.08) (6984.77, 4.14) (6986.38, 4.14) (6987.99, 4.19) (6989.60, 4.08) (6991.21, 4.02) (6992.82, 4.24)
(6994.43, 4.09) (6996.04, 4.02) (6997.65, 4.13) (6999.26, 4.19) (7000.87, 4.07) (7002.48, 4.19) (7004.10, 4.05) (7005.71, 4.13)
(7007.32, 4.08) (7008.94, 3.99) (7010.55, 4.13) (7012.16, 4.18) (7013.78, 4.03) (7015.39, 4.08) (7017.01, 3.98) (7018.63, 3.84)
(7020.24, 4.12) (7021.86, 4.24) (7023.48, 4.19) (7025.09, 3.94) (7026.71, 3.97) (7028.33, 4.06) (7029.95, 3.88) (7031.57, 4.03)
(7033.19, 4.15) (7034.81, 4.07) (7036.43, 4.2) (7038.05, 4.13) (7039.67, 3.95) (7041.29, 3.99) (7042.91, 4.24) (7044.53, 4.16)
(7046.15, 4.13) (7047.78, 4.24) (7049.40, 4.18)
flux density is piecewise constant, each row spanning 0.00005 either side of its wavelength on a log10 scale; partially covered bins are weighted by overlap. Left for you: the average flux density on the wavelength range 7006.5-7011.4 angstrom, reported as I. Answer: 4.07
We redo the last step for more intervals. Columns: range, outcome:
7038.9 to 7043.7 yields 4.06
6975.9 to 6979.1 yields 4.05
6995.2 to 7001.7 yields 4.11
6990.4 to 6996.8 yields 4.09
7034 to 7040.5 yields 4.09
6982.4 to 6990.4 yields 4.12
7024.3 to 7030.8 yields 3.96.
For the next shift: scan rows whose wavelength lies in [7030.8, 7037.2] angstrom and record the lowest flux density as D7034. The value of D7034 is 4.03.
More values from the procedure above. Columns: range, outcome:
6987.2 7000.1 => 4.02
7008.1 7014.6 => 3.99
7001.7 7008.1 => 4.05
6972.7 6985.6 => 3.87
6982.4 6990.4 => 4.08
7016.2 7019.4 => 3.84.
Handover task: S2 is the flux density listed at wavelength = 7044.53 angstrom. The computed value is 4.16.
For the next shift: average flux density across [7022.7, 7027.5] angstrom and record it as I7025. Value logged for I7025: 4.04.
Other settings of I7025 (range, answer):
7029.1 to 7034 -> 4.02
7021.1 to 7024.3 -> 4.22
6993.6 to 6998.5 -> 4.08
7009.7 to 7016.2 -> 4.11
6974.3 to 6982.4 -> 3.99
